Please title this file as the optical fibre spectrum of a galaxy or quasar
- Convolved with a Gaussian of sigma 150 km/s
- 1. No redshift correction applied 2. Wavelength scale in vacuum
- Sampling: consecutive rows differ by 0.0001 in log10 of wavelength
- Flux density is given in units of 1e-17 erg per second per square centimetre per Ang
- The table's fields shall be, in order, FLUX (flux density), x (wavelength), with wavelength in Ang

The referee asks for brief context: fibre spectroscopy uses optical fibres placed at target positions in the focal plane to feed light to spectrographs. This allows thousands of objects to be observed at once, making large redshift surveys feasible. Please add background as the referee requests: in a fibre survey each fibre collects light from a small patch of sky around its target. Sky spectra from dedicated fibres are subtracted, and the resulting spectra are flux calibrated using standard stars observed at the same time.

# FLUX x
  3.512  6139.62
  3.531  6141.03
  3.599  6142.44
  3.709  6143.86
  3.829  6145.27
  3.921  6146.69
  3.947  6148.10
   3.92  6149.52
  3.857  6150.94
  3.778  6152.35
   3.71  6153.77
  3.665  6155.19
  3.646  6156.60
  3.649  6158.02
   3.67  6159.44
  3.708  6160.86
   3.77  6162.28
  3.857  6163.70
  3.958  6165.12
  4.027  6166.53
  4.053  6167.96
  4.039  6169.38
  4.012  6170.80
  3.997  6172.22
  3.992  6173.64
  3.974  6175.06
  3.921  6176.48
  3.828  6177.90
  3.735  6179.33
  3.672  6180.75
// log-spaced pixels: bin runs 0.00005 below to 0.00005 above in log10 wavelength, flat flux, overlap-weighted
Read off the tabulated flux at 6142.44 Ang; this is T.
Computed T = 3.599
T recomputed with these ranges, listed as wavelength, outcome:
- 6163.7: 3.857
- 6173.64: 3.992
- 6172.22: 3.997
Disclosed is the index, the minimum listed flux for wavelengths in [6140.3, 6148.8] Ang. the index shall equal 3.531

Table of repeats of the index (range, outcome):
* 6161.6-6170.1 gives 3.77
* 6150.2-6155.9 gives 3.665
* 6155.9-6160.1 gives 3.646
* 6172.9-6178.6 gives 3.828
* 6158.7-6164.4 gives 3.67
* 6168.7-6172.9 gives 3.997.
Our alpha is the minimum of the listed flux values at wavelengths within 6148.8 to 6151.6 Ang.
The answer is 3.857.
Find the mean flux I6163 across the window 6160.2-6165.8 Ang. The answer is 3.82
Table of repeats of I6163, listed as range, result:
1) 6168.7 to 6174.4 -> 4.01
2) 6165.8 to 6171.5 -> 4.03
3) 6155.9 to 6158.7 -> 3.64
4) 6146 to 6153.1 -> 3.88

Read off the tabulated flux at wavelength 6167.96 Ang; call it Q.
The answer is 4.053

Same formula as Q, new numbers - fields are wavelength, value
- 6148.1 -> 3.947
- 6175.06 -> 3.974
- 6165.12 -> 3.958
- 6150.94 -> 3.857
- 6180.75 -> 3.672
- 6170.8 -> 4.012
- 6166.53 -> 4.027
